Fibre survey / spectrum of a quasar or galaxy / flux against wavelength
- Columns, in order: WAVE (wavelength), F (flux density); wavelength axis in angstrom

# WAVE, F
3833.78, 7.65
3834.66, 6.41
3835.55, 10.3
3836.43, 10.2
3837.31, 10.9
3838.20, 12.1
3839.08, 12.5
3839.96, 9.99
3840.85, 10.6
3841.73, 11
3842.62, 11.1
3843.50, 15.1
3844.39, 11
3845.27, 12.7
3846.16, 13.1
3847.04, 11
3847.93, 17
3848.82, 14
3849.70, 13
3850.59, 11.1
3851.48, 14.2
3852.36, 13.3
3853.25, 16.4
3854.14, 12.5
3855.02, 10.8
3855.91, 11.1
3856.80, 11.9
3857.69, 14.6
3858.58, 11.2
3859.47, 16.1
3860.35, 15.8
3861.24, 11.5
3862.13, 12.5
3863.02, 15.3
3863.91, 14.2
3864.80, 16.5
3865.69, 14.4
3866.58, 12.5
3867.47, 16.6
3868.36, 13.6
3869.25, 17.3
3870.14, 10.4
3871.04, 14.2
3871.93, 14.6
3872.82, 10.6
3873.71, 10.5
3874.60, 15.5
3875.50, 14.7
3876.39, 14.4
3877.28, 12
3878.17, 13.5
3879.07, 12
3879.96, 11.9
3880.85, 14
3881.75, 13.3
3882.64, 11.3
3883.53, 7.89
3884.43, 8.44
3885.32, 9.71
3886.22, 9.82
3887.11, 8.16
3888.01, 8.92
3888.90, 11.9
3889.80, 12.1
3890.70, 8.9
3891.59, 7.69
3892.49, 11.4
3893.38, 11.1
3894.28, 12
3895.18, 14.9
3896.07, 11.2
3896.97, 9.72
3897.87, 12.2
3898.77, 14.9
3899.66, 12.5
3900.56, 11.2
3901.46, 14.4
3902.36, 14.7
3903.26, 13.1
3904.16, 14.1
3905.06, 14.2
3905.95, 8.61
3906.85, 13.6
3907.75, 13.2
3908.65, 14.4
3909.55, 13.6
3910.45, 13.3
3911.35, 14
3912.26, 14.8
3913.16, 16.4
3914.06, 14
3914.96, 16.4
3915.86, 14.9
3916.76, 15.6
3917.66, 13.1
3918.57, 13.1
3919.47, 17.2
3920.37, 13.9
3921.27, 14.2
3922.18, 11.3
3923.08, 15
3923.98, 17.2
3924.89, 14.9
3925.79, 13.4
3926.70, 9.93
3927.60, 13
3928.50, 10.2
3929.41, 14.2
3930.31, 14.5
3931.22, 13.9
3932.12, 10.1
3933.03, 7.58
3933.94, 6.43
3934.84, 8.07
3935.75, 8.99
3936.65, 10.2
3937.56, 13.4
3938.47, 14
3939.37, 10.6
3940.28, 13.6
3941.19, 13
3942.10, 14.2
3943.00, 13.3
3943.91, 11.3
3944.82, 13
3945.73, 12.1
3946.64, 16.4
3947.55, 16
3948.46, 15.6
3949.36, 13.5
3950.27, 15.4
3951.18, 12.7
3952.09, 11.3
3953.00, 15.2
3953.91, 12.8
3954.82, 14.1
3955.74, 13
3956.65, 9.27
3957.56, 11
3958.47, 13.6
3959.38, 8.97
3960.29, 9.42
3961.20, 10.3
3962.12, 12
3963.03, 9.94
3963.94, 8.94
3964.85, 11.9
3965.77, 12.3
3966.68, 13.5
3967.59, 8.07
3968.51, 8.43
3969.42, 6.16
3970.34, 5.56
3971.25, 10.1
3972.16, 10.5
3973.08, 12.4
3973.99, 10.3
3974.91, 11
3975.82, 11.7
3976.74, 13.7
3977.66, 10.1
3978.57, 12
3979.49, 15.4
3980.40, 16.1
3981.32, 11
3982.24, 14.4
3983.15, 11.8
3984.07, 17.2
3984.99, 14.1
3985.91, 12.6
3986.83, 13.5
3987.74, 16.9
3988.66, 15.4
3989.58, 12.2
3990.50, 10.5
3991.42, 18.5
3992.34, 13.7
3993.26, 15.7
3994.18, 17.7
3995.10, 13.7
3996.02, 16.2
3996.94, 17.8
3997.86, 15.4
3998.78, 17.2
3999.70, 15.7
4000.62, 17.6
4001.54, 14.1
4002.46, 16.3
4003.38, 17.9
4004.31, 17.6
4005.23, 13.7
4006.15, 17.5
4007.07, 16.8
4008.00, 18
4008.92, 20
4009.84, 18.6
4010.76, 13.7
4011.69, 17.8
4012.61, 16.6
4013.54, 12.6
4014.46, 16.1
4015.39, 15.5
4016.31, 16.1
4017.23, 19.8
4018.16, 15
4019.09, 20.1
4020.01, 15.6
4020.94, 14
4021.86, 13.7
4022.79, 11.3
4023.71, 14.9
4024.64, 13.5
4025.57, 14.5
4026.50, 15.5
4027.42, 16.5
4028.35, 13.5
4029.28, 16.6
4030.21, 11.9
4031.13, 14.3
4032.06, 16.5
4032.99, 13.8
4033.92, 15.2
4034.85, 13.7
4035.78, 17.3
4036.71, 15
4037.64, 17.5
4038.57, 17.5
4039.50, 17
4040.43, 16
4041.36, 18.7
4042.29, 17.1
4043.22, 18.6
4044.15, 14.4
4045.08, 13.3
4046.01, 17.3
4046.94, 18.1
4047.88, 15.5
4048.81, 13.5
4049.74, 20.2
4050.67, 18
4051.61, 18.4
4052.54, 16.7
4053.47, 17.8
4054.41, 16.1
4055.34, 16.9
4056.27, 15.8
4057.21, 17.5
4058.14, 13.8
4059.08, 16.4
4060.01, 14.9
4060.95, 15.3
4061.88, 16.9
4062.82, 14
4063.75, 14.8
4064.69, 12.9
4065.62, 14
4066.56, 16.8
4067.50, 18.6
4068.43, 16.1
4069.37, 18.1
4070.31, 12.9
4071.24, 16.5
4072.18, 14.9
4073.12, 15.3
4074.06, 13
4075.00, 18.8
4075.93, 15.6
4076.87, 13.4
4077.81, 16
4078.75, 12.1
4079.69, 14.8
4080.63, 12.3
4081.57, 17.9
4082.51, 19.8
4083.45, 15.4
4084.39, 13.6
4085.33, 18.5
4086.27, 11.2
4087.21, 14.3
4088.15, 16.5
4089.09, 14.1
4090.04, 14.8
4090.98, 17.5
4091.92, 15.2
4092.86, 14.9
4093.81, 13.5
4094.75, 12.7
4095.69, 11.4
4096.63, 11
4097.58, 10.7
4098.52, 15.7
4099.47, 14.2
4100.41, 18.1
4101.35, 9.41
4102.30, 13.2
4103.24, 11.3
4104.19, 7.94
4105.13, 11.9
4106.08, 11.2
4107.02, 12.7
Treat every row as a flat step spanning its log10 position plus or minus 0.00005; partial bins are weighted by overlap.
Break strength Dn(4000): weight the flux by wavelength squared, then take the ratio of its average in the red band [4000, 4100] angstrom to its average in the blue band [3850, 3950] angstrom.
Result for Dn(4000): 1.31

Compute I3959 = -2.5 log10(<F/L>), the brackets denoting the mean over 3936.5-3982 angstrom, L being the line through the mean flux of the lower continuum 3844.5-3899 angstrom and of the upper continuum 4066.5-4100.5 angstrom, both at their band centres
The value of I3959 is 0.13 mag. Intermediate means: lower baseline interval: 12.6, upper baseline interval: 15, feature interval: 12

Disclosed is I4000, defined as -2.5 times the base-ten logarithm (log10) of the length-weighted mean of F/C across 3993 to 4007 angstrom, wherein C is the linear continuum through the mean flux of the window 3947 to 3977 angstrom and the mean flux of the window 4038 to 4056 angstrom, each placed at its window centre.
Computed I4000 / -0.17 mag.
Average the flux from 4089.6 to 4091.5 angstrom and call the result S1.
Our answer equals 16.2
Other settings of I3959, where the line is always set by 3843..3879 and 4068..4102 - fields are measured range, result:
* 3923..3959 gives 0.108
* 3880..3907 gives 0.187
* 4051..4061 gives -0.128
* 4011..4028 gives -0.081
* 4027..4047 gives -0.100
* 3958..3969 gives 0.306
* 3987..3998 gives -0.077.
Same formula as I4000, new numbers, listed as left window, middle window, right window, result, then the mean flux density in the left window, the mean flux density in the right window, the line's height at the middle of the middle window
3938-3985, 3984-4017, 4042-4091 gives -0.18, 12.1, 15.8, 13.5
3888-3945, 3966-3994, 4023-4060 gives 0.16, 12.7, 16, 14.4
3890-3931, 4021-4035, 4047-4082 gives 0.06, 13.2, 15.8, 15.2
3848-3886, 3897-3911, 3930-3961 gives -0.04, 13.1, 12.2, 12.7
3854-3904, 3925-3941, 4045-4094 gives 0.17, 12.5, 15.7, 13.4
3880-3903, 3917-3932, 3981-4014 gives -0.08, 11.3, 15.6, 12.6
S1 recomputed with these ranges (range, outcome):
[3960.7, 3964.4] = 10.3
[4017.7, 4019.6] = 17.5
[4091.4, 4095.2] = 14.1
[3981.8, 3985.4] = 14.4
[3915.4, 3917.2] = 15.3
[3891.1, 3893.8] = 10.1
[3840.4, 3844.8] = 11.7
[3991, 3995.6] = 15.8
